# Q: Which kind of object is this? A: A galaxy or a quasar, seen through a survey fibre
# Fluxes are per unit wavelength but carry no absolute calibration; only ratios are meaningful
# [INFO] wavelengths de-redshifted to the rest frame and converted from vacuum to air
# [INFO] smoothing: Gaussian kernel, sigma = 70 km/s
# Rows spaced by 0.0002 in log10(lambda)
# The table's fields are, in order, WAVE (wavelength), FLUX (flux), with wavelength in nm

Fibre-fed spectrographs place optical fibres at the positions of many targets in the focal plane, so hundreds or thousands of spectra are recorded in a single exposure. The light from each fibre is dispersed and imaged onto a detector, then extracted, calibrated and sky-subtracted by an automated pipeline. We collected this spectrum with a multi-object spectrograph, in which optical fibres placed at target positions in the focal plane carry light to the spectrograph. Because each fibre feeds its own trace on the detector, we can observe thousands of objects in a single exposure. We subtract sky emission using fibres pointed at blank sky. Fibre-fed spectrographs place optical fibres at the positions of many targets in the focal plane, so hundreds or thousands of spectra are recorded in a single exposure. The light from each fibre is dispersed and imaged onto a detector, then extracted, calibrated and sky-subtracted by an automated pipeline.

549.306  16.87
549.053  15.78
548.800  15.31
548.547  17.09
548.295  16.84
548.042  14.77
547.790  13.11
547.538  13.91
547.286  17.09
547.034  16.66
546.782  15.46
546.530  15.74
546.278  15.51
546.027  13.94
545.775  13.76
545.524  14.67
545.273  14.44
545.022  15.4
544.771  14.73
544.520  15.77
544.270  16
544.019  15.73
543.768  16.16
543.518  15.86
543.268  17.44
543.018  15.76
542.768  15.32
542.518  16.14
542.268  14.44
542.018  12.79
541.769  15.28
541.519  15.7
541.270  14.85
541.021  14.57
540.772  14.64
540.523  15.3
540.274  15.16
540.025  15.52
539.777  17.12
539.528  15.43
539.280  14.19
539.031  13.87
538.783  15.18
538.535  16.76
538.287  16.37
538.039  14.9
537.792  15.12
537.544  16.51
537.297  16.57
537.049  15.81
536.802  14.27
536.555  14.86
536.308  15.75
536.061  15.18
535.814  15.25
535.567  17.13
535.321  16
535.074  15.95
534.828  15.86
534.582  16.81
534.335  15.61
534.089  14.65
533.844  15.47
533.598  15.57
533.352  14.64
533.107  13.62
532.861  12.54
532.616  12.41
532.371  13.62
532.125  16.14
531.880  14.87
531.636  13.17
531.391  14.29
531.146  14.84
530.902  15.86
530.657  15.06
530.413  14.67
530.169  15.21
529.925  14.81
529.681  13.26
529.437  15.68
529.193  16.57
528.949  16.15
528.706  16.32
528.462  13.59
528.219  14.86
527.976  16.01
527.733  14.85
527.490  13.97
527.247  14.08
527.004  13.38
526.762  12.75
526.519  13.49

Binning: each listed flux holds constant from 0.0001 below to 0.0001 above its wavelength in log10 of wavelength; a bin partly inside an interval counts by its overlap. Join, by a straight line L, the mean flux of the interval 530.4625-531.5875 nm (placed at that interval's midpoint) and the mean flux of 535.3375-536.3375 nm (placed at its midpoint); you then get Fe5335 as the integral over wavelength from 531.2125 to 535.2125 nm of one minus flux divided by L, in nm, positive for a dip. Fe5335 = 0.16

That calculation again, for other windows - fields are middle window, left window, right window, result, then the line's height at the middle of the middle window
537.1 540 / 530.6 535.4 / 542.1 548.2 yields -0.11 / 15.1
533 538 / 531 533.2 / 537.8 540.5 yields -0.29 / 14.7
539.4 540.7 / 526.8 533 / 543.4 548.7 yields -0.05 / 15.1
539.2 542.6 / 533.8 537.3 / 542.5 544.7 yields 0.17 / 15.9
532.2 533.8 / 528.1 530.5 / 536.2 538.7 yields 0.15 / 15.4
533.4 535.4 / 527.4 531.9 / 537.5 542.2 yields -0.08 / 15.1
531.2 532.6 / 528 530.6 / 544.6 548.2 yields 0.08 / 15.1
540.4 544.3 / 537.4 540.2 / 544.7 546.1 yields -0.10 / 15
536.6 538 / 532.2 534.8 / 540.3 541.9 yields -0.07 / 14.8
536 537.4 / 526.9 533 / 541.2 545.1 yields -0.03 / 15.1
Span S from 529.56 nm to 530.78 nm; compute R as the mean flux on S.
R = 14.6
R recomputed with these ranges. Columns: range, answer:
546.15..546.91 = 15.6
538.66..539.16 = 14.5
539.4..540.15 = 16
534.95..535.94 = 16.1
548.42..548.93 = 16.2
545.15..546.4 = 14.5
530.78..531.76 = 14.6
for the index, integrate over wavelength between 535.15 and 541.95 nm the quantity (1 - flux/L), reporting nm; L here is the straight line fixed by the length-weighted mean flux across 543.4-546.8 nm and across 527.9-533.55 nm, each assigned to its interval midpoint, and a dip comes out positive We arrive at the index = -0.207 nm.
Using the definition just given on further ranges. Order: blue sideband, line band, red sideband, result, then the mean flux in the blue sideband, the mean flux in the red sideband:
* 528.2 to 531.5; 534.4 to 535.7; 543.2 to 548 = -0.10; 15.1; 15.3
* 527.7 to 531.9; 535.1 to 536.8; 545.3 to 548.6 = -0.06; 15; 15.2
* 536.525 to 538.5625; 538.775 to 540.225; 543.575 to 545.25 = 0.04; 15.7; 15.6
